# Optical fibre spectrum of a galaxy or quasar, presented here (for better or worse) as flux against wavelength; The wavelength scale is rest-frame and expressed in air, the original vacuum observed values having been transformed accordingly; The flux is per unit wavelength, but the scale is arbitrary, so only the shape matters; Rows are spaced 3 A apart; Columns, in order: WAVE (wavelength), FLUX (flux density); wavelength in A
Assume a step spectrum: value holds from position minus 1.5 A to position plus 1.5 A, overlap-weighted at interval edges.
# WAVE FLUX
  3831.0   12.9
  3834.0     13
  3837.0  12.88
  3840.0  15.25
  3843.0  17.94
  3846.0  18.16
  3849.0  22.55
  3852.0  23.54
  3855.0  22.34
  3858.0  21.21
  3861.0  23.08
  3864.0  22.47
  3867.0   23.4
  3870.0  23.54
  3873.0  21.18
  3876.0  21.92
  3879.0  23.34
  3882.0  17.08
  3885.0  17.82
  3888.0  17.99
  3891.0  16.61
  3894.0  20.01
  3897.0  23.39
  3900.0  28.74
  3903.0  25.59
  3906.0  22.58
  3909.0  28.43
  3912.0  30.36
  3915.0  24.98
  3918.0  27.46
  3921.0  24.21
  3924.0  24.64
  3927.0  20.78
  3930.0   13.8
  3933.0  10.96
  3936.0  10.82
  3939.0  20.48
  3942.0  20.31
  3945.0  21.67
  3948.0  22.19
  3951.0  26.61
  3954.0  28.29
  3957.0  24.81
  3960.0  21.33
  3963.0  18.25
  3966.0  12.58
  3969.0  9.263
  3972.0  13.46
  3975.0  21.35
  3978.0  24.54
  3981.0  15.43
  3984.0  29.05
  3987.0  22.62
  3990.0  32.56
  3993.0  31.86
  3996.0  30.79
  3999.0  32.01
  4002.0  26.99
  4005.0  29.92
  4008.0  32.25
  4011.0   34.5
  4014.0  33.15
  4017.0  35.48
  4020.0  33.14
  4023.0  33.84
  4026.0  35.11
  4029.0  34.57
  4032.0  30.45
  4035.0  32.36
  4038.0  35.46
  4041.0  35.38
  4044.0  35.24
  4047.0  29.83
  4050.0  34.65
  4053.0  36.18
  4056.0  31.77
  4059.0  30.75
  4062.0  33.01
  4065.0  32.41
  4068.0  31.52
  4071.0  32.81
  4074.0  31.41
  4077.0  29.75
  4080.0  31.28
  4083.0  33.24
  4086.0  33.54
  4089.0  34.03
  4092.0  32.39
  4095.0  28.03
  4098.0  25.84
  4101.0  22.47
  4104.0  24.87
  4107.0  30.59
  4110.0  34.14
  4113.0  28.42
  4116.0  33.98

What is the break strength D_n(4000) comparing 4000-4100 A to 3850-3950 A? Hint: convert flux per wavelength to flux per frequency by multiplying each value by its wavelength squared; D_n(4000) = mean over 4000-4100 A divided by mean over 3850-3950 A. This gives 1.6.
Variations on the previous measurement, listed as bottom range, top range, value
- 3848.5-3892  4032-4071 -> 1.71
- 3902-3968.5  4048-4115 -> 1.54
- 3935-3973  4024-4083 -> 1.78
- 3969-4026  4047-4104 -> 1.15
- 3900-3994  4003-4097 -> 1.57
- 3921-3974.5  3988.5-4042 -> 1.78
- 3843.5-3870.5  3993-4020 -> 1.56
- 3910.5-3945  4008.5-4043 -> 1.71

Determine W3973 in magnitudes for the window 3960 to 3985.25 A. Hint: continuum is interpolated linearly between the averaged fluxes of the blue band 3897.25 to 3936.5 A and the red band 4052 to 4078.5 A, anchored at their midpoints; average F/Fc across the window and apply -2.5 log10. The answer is 0.41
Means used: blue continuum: 22.9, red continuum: 32.1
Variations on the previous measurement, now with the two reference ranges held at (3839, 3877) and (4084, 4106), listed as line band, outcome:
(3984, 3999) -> -0.160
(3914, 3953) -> 0.147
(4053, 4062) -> -0.170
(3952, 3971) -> 0.272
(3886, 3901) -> 0.076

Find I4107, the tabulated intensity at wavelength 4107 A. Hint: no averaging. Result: 30.59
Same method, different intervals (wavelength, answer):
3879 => 23.34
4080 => 31.28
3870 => 23.54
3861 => 23.08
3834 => 13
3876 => 21.92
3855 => 22.34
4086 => 33.54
